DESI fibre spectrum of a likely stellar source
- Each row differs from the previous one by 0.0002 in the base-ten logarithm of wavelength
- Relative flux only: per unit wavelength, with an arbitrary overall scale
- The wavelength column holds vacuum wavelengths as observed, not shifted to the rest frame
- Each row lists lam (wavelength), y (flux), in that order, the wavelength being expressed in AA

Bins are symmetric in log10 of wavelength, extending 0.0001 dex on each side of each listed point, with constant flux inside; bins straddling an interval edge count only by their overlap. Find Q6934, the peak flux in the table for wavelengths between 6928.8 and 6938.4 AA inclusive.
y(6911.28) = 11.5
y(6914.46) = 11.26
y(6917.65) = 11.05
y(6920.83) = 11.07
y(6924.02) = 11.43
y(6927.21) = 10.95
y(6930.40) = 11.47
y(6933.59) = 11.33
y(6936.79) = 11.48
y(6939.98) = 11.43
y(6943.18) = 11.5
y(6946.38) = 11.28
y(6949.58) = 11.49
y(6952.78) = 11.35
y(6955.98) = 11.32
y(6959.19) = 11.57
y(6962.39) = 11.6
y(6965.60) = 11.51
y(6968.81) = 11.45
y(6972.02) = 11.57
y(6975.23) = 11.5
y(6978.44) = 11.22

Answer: 11.48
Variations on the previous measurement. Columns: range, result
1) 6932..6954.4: 11.5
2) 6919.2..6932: 11.47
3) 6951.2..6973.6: 11.6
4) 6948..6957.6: 11.49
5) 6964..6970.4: 11.51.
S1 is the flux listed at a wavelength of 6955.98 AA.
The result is 11.32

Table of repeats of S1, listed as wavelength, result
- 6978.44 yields 11.22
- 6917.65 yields 11.05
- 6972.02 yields 11.57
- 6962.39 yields 11.6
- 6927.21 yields 10.95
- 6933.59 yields 11.33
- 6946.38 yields 11.28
